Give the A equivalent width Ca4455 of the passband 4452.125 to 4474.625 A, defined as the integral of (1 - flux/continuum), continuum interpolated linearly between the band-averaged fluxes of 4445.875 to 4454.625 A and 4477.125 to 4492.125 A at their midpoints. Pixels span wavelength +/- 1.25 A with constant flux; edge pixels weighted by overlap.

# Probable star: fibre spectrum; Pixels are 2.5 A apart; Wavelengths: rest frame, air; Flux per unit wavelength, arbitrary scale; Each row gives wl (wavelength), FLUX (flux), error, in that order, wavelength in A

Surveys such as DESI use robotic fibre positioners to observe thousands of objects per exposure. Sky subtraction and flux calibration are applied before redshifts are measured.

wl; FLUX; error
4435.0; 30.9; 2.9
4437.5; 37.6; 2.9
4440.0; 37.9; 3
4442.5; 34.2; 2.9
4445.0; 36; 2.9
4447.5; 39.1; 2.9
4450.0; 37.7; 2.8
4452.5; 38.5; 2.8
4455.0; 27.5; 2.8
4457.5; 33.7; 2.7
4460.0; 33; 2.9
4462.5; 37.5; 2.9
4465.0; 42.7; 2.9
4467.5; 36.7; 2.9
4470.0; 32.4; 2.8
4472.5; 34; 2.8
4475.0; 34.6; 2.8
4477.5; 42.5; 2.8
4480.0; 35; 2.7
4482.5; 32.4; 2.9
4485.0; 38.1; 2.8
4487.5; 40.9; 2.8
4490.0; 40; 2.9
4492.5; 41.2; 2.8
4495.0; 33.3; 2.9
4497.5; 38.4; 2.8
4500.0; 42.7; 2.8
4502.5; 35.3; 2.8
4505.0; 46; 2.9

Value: 1.56 A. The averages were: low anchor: 37.2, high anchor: 38.1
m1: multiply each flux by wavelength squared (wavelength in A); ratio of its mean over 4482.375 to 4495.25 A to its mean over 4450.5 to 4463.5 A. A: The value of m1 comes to 1.1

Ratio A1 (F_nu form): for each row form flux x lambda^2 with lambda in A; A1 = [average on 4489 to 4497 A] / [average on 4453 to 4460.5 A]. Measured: 1.21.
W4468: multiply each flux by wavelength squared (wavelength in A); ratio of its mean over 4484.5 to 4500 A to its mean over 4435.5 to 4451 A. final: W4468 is 1.08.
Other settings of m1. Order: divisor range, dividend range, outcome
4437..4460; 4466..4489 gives 1.04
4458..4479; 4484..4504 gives 1.07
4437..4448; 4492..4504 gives 1.06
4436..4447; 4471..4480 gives 1.02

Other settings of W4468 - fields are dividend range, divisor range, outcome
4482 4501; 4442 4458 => 1.11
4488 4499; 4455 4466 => 1.10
